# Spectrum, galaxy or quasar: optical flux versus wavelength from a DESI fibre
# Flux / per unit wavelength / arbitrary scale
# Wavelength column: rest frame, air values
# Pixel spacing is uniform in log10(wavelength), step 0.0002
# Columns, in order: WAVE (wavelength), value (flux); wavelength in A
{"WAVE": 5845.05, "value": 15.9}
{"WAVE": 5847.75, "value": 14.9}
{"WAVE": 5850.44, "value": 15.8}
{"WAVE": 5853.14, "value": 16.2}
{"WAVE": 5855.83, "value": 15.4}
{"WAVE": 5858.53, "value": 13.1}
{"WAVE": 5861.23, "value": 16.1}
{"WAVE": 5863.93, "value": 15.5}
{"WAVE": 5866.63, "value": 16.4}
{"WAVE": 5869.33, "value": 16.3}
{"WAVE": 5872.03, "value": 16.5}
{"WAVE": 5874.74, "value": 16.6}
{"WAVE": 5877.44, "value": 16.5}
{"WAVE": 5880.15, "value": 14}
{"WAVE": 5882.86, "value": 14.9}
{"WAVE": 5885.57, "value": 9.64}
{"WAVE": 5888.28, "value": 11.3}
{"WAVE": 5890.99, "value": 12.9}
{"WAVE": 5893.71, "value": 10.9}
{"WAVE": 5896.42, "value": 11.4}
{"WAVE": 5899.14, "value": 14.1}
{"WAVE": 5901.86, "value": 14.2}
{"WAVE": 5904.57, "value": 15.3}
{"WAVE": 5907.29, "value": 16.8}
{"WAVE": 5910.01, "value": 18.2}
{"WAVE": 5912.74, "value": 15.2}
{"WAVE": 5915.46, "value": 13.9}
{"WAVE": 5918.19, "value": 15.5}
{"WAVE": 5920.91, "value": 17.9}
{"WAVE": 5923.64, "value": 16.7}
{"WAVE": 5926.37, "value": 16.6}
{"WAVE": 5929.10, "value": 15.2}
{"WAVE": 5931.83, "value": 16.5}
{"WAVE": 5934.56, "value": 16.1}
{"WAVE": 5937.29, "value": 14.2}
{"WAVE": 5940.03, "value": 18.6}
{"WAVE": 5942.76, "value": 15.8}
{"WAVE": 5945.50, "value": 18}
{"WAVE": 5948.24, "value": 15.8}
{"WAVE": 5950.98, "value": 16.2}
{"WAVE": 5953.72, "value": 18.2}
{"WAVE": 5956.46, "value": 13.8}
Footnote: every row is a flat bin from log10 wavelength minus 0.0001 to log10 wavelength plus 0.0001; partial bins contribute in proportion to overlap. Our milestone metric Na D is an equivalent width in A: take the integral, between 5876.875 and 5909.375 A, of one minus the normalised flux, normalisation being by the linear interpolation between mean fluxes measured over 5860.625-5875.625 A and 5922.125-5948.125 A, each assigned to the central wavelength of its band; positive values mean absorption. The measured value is 5.5 A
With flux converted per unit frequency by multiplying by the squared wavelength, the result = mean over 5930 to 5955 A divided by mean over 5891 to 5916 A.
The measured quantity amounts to 1.17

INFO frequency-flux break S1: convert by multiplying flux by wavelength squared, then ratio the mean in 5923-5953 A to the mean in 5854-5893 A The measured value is 1.1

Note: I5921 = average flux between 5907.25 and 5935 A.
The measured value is 16.2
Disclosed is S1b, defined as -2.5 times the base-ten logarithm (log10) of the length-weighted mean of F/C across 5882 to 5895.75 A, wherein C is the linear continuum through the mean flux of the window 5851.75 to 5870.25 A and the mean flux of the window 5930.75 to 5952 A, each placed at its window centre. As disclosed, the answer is 0.32 mag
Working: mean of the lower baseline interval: 15.6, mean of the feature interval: 11.8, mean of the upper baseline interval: 16.4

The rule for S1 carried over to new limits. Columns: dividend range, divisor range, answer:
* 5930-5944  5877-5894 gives 1.29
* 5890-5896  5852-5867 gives 0.77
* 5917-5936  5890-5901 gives 1.34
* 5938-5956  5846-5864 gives 1.14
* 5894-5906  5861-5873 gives 0.85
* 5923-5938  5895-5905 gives 1.18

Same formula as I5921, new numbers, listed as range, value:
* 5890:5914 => 14.3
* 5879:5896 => 12.2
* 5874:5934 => 14.7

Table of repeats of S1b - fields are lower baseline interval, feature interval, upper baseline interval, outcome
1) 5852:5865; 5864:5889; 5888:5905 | -0.05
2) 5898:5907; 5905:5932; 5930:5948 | -0.05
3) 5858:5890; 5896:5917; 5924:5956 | 0.04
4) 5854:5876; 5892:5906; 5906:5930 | 0.21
